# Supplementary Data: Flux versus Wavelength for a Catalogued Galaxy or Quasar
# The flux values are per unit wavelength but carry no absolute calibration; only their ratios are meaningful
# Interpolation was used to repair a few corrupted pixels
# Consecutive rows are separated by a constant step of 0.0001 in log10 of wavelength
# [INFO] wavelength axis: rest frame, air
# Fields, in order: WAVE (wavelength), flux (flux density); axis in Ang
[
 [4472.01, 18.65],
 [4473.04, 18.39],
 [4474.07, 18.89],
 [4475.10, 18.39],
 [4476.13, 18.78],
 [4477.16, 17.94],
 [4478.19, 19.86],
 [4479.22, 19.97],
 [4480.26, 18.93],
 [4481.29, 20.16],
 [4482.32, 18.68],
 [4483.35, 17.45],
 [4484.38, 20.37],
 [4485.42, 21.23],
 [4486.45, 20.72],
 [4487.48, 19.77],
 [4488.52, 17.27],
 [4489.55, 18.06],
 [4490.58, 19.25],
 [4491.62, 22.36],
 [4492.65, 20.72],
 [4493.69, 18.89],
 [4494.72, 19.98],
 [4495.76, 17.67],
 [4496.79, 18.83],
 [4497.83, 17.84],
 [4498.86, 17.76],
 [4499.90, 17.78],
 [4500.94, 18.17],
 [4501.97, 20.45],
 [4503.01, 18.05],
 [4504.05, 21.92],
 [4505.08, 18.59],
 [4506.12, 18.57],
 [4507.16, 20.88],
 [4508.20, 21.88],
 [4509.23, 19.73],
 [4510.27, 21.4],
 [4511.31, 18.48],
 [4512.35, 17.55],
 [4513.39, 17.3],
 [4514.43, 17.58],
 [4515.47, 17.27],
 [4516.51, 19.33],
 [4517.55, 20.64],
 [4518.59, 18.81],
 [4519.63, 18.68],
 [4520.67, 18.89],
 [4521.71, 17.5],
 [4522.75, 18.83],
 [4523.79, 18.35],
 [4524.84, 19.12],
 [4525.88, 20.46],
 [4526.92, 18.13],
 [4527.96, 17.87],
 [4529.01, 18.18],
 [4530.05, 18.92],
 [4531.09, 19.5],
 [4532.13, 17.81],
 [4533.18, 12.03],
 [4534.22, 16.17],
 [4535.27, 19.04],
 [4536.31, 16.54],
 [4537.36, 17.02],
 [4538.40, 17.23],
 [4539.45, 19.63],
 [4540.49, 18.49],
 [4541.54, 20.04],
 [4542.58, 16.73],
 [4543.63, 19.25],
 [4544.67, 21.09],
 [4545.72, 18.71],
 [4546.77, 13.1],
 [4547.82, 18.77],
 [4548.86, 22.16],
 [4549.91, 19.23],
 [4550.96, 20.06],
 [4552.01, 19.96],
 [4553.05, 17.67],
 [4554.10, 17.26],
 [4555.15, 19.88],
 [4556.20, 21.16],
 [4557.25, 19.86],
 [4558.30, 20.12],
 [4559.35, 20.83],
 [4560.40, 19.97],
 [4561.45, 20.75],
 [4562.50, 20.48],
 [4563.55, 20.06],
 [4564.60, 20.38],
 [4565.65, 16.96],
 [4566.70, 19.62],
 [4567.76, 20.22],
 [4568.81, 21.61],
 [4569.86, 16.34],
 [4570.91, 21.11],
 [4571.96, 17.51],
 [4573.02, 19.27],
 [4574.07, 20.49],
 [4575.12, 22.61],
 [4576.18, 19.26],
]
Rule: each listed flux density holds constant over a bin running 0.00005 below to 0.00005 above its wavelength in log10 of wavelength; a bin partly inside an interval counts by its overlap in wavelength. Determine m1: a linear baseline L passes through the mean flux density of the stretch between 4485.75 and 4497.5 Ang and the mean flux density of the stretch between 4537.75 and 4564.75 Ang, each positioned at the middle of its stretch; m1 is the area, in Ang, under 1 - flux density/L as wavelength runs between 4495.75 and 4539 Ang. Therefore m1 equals 1.94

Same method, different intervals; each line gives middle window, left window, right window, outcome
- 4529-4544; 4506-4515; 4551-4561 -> 1.4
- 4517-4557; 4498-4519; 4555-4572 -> 2.0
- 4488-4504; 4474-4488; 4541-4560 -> 0.3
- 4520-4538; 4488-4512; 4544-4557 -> 1.2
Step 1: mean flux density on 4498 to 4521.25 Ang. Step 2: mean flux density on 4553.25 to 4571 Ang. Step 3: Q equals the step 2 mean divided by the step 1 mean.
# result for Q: 1.04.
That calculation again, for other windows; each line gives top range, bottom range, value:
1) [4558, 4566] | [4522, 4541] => 1.11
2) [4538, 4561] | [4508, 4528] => 1.02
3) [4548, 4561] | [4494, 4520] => 1.04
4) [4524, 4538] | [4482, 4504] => 0.93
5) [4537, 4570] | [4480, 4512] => 0.99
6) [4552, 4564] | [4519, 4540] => 1.10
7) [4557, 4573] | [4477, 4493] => 1.01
